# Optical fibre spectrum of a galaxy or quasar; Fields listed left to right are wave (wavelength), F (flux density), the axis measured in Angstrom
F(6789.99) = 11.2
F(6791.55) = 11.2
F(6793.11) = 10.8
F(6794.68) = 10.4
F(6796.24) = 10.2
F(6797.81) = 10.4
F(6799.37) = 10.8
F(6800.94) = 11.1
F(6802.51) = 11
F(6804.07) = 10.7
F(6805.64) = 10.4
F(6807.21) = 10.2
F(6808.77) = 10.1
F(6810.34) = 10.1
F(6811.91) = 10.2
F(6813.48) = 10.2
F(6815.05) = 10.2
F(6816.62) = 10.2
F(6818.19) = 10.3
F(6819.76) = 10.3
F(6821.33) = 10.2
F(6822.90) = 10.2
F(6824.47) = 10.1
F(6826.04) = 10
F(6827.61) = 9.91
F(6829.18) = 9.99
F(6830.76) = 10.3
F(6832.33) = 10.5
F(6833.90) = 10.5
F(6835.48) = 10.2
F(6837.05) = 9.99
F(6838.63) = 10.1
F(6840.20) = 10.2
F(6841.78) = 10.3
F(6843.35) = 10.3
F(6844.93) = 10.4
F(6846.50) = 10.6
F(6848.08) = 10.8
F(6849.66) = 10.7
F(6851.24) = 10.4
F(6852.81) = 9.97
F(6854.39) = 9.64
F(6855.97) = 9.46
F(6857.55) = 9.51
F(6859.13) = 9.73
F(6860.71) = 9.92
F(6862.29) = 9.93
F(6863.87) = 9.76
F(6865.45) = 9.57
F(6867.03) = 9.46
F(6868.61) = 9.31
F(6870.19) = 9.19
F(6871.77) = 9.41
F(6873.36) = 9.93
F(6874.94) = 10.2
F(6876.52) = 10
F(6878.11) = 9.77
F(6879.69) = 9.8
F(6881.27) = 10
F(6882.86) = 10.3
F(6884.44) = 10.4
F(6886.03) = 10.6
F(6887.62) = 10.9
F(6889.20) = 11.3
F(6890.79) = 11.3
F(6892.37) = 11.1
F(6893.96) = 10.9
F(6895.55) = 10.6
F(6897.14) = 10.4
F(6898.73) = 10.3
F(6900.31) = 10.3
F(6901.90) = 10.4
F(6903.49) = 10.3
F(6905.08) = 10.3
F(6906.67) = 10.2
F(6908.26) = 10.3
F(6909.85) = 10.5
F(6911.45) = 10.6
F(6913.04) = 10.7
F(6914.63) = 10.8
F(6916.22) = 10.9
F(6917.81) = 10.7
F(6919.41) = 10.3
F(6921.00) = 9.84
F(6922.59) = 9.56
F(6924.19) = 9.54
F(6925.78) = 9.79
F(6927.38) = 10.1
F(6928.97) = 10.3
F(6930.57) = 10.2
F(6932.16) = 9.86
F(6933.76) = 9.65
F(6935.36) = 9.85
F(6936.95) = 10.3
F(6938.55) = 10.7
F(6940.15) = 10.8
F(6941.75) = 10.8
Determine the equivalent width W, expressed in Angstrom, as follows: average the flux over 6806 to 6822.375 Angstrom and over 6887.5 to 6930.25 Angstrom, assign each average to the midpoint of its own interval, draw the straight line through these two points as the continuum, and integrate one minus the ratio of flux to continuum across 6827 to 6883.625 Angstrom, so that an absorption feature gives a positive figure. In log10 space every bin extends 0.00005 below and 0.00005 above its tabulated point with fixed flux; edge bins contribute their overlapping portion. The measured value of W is 1.7 Angstrom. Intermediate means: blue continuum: 10.2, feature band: 10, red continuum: 10.4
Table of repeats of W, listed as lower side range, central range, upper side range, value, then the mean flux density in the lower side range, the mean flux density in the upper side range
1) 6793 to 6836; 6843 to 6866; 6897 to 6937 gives 0.5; 10.3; 10.2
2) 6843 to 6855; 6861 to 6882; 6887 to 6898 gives 1.8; 10.4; 10.9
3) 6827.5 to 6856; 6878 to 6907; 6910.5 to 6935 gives -0.8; 10.3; 10.2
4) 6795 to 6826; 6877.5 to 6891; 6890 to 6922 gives 0.0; 10.4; 10.5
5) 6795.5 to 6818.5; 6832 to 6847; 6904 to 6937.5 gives 0.1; 10.4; 10.2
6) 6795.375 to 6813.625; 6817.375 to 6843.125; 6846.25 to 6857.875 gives 0.2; 10.5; 10.1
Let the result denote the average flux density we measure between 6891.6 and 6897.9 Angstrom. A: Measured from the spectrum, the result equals 10.7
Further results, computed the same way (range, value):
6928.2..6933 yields 10.1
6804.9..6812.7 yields 10.2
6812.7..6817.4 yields 10.2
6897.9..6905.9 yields 10.3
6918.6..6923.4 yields 9.89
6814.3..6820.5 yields 10.2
